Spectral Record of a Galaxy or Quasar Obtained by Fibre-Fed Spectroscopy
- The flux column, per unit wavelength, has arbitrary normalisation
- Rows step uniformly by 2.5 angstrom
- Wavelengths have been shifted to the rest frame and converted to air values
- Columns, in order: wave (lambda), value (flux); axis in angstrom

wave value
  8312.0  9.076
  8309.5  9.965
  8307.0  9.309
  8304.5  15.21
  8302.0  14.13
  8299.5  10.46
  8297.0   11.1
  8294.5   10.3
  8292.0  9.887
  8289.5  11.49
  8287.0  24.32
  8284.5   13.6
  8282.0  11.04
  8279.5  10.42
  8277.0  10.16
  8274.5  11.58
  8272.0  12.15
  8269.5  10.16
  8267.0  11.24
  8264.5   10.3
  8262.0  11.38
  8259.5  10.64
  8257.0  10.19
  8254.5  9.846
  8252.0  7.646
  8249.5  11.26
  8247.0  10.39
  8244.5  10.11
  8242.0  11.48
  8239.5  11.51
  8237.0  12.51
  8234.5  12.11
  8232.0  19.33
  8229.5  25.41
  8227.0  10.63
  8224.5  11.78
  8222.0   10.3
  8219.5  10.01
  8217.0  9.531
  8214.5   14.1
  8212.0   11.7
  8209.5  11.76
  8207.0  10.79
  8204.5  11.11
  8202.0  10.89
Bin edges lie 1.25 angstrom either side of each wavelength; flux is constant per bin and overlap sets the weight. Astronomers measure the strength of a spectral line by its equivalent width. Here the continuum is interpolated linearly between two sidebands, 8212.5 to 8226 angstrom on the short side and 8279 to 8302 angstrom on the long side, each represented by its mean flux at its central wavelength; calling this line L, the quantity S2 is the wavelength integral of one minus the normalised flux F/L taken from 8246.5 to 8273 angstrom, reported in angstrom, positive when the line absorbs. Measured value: 3.5 angstrom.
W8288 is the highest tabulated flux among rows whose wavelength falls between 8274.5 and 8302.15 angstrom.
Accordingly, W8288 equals 24.32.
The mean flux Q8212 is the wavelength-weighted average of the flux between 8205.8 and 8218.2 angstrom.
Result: 11.6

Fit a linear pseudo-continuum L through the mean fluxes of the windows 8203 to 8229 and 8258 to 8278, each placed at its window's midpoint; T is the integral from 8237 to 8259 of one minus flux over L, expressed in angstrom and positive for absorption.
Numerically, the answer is 1.5 angstrom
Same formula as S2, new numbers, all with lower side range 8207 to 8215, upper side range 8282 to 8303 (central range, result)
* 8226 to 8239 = -3.69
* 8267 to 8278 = 1.49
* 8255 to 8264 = 1.44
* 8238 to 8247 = 1.06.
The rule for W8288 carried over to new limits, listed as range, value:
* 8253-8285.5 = 13.6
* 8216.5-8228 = 11.78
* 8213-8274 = 25.41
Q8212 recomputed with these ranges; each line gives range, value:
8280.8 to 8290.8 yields 15.1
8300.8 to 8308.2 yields 12.9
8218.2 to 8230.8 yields 13.6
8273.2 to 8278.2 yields 10.9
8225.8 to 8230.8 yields 18.1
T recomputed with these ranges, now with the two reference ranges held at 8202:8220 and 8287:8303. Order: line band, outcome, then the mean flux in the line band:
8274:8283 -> 1.0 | 10.7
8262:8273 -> 0.9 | 11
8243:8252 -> 1.2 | 10.2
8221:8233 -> -4.2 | 15.5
